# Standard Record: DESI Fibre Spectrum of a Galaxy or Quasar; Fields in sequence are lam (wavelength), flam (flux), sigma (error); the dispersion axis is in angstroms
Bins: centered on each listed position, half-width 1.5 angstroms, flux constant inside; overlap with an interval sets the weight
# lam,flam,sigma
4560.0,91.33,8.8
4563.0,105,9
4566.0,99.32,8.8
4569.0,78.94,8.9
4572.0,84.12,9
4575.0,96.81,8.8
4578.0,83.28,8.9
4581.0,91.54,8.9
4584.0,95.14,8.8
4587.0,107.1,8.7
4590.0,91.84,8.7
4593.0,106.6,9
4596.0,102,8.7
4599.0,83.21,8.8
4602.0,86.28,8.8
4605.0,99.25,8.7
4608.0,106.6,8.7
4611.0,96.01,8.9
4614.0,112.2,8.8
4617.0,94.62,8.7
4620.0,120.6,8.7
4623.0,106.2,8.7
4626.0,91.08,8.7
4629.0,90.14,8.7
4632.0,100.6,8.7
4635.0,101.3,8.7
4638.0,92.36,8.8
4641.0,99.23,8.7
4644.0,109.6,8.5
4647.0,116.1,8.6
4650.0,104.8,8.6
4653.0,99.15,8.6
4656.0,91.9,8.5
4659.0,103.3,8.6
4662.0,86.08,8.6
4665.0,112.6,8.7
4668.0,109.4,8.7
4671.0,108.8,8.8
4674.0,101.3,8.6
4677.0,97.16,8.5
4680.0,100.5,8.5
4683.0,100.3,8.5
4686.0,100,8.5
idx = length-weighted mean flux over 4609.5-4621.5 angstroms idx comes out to 106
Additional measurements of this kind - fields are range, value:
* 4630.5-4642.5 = 98.4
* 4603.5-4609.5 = 103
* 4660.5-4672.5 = 104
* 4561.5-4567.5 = 102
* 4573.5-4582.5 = 90.5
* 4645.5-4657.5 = 103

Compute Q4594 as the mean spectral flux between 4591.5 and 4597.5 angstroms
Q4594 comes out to 104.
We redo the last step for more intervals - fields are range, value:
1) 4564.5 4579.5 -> 88.5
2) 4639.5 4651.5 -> 107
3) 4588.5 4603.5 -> 94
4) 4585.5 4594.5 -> 102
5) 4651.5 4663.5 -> 95.1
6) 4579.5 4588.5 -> 97.9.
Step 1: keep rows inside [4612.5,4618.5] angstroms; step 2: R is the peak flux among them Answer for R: 112.2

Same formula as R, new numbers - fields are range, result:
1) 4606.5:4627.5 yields 120.6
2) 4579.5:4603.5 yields 107.1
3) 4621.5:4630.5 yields 106.2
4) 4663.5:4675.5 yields 112.6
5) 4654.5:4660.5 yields 103.3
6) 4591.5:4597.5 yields 106.6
